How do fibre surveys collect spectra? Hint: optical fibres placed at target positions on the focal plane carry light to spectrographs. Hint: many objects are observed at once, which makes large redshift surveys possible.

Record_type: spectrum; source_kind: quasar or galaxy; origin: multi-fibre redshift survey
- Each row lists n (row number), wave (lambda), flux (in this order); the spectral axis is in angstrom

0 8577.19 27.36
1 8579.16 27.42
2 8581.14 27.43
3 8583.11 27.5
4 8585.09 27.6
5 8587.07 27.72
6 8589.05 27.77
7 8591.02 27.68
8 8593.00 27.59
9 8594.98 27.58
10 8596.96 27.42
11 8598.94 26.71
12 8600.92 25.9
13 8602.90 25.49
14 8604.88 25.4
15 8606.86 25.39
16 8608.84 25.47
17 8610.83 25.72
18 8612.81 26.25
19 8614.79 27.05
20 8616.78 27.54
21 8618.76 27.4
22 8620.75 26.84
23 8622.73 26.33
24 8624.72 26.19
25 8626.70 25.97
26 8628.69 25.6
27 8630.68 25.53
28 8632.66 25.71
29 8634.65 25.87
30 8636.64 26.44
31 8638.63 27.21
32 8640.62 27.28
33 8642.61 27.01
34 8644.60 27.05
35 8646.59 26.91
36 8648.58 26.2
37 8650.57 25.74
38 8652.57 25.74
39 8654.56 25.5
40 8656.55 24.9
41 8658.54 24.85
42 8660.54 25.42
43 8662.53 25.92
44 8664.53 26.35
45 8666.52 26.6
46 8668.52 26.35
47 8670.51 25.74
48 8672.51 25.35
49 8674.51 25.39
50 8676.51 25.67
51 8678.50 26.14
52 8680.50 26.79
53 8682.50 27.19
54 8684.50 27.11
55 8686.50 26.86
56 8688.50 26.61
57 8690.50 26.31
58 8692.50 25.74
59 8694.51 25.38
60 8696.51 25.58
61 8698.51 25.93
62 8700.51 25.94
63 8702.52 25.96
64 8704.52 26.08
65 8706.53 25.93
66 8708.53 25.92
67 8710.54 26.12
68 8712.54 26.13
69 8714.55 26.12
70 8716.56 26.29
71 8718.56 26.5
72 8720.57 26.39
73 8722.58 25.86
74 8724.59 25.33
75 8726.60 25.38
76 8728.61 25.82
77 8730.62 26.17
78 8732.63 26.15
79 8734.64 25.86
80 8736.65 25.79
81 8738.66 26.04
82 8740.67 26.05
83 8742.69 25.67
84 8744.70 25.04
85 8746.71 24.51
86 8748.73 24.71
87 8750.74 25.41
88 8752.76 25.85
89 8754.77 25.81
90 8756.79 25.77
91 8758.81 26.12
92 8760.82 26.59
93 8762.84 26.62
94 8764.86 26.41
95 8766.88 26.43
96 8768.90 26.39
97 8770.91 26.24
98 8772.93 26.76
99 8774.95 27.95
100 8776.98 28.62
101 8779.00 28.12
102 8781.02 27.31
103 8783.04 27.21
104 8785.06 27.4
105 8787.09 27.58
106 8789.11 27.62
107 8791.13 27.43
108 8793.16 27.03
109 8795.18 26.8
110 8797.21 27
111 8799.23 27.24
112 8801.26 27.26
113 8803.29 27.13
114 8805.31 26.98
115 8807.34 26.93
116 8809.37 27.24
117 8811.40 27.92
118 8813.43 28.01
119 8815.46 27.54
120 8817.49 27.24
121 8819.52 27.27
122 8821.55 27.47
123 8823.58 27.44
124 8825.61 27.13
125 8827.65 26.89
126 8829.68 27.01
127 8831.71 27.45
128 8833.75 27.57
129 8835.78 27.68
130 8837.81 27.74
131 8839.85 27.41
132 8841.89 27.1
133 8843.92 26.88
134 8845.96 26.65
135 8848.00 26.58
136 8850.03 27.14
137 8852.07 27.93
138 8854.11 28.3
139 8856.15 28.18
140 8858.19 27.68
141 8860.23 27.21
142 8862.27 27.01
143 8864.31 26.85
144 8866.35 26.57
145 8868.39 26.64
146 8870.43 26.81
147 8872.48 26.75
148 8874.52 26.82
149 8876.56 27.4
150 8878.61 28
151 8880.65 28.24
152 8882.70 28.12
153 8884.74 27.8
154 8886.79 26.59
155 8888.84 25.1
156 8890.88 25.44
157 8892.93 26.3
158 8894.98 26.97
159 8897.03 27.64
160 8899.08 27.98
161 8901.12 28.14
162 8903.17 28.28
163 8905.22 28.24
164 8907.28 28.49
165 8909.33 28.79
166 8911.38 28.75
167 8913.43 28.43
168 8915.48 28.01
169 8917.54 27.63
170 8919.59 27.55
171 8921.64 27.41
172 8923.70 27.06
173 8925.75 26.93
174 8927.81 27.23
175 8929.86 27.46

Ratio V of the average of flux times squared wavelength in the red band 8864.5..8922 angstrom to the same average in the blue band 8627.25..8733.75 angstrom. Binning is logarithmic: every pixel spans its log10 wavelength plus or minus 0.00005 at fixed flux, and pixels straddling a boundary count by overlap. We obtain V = 1.11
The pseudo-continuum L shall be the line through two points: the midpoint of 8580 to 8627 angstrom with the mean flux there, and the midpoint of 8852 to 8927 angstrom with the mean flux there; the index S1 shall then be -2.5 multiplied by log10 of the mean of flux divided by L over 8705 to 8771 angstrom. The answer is 0.048 mag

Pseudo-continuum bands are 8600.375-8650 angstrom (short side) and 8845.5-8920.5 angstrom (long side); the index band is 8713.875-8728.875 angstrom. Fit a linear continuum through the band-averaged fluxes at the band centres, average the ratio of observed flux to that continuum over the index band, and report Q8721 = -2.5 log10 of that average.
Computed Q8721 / 0.03 mag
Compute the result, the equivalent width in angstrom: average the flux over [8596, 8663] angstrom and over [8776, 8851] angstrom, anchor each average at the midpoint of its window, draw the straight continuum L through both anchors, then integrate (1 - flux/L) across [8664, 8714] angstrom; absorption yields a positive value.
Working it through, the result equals 0.8 angstrom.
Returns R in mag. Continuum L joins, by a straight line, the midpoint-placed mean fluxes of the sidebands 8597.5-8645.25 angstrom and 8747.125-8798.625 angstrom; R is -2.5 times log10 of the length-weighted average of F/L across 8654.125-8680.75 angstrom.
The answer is 0.03 mag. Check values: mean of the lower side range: 26.3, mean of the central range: 25.8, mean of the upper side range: 26.7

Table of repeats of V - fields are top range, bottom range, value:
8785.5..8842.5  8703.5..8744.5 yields 1.07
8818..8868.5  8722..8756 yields 1.09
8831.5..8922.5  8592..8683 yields 1.10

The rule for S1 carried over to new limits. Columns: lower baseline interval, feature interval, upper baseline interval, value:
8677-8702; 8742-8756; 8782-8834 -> 0.06 mag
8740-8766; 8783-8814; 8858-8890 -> -0.04 mag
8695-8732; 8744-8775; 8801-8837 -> 0.02 mag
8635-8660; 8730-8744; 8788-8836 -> 0.04 mag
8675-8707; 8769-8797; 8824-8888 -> -0.02 mag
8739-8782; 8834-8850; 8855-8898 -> -0.01 mag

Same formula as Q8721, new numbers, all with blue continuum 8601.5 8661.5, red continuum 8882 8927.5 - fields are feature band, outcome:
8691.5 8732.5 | 0.03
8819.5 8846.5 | 0.00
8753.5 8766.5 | 0.02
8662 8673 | 0.01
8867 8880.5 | 0.01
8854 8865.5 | -0.01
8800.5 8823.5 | -0.01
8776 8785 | -0.04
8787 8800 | -0.01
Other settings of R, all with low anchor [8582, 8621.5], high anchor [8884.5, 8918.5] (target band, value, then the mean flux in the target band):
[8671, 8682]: 0.044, 25.9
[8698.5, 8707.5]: 0.045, 26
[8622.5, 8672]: 0.034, 26.1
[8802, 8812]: 0.004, 27.2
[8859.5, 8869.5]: 0.024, 26.9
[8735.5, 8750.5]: 0.072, 25.4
